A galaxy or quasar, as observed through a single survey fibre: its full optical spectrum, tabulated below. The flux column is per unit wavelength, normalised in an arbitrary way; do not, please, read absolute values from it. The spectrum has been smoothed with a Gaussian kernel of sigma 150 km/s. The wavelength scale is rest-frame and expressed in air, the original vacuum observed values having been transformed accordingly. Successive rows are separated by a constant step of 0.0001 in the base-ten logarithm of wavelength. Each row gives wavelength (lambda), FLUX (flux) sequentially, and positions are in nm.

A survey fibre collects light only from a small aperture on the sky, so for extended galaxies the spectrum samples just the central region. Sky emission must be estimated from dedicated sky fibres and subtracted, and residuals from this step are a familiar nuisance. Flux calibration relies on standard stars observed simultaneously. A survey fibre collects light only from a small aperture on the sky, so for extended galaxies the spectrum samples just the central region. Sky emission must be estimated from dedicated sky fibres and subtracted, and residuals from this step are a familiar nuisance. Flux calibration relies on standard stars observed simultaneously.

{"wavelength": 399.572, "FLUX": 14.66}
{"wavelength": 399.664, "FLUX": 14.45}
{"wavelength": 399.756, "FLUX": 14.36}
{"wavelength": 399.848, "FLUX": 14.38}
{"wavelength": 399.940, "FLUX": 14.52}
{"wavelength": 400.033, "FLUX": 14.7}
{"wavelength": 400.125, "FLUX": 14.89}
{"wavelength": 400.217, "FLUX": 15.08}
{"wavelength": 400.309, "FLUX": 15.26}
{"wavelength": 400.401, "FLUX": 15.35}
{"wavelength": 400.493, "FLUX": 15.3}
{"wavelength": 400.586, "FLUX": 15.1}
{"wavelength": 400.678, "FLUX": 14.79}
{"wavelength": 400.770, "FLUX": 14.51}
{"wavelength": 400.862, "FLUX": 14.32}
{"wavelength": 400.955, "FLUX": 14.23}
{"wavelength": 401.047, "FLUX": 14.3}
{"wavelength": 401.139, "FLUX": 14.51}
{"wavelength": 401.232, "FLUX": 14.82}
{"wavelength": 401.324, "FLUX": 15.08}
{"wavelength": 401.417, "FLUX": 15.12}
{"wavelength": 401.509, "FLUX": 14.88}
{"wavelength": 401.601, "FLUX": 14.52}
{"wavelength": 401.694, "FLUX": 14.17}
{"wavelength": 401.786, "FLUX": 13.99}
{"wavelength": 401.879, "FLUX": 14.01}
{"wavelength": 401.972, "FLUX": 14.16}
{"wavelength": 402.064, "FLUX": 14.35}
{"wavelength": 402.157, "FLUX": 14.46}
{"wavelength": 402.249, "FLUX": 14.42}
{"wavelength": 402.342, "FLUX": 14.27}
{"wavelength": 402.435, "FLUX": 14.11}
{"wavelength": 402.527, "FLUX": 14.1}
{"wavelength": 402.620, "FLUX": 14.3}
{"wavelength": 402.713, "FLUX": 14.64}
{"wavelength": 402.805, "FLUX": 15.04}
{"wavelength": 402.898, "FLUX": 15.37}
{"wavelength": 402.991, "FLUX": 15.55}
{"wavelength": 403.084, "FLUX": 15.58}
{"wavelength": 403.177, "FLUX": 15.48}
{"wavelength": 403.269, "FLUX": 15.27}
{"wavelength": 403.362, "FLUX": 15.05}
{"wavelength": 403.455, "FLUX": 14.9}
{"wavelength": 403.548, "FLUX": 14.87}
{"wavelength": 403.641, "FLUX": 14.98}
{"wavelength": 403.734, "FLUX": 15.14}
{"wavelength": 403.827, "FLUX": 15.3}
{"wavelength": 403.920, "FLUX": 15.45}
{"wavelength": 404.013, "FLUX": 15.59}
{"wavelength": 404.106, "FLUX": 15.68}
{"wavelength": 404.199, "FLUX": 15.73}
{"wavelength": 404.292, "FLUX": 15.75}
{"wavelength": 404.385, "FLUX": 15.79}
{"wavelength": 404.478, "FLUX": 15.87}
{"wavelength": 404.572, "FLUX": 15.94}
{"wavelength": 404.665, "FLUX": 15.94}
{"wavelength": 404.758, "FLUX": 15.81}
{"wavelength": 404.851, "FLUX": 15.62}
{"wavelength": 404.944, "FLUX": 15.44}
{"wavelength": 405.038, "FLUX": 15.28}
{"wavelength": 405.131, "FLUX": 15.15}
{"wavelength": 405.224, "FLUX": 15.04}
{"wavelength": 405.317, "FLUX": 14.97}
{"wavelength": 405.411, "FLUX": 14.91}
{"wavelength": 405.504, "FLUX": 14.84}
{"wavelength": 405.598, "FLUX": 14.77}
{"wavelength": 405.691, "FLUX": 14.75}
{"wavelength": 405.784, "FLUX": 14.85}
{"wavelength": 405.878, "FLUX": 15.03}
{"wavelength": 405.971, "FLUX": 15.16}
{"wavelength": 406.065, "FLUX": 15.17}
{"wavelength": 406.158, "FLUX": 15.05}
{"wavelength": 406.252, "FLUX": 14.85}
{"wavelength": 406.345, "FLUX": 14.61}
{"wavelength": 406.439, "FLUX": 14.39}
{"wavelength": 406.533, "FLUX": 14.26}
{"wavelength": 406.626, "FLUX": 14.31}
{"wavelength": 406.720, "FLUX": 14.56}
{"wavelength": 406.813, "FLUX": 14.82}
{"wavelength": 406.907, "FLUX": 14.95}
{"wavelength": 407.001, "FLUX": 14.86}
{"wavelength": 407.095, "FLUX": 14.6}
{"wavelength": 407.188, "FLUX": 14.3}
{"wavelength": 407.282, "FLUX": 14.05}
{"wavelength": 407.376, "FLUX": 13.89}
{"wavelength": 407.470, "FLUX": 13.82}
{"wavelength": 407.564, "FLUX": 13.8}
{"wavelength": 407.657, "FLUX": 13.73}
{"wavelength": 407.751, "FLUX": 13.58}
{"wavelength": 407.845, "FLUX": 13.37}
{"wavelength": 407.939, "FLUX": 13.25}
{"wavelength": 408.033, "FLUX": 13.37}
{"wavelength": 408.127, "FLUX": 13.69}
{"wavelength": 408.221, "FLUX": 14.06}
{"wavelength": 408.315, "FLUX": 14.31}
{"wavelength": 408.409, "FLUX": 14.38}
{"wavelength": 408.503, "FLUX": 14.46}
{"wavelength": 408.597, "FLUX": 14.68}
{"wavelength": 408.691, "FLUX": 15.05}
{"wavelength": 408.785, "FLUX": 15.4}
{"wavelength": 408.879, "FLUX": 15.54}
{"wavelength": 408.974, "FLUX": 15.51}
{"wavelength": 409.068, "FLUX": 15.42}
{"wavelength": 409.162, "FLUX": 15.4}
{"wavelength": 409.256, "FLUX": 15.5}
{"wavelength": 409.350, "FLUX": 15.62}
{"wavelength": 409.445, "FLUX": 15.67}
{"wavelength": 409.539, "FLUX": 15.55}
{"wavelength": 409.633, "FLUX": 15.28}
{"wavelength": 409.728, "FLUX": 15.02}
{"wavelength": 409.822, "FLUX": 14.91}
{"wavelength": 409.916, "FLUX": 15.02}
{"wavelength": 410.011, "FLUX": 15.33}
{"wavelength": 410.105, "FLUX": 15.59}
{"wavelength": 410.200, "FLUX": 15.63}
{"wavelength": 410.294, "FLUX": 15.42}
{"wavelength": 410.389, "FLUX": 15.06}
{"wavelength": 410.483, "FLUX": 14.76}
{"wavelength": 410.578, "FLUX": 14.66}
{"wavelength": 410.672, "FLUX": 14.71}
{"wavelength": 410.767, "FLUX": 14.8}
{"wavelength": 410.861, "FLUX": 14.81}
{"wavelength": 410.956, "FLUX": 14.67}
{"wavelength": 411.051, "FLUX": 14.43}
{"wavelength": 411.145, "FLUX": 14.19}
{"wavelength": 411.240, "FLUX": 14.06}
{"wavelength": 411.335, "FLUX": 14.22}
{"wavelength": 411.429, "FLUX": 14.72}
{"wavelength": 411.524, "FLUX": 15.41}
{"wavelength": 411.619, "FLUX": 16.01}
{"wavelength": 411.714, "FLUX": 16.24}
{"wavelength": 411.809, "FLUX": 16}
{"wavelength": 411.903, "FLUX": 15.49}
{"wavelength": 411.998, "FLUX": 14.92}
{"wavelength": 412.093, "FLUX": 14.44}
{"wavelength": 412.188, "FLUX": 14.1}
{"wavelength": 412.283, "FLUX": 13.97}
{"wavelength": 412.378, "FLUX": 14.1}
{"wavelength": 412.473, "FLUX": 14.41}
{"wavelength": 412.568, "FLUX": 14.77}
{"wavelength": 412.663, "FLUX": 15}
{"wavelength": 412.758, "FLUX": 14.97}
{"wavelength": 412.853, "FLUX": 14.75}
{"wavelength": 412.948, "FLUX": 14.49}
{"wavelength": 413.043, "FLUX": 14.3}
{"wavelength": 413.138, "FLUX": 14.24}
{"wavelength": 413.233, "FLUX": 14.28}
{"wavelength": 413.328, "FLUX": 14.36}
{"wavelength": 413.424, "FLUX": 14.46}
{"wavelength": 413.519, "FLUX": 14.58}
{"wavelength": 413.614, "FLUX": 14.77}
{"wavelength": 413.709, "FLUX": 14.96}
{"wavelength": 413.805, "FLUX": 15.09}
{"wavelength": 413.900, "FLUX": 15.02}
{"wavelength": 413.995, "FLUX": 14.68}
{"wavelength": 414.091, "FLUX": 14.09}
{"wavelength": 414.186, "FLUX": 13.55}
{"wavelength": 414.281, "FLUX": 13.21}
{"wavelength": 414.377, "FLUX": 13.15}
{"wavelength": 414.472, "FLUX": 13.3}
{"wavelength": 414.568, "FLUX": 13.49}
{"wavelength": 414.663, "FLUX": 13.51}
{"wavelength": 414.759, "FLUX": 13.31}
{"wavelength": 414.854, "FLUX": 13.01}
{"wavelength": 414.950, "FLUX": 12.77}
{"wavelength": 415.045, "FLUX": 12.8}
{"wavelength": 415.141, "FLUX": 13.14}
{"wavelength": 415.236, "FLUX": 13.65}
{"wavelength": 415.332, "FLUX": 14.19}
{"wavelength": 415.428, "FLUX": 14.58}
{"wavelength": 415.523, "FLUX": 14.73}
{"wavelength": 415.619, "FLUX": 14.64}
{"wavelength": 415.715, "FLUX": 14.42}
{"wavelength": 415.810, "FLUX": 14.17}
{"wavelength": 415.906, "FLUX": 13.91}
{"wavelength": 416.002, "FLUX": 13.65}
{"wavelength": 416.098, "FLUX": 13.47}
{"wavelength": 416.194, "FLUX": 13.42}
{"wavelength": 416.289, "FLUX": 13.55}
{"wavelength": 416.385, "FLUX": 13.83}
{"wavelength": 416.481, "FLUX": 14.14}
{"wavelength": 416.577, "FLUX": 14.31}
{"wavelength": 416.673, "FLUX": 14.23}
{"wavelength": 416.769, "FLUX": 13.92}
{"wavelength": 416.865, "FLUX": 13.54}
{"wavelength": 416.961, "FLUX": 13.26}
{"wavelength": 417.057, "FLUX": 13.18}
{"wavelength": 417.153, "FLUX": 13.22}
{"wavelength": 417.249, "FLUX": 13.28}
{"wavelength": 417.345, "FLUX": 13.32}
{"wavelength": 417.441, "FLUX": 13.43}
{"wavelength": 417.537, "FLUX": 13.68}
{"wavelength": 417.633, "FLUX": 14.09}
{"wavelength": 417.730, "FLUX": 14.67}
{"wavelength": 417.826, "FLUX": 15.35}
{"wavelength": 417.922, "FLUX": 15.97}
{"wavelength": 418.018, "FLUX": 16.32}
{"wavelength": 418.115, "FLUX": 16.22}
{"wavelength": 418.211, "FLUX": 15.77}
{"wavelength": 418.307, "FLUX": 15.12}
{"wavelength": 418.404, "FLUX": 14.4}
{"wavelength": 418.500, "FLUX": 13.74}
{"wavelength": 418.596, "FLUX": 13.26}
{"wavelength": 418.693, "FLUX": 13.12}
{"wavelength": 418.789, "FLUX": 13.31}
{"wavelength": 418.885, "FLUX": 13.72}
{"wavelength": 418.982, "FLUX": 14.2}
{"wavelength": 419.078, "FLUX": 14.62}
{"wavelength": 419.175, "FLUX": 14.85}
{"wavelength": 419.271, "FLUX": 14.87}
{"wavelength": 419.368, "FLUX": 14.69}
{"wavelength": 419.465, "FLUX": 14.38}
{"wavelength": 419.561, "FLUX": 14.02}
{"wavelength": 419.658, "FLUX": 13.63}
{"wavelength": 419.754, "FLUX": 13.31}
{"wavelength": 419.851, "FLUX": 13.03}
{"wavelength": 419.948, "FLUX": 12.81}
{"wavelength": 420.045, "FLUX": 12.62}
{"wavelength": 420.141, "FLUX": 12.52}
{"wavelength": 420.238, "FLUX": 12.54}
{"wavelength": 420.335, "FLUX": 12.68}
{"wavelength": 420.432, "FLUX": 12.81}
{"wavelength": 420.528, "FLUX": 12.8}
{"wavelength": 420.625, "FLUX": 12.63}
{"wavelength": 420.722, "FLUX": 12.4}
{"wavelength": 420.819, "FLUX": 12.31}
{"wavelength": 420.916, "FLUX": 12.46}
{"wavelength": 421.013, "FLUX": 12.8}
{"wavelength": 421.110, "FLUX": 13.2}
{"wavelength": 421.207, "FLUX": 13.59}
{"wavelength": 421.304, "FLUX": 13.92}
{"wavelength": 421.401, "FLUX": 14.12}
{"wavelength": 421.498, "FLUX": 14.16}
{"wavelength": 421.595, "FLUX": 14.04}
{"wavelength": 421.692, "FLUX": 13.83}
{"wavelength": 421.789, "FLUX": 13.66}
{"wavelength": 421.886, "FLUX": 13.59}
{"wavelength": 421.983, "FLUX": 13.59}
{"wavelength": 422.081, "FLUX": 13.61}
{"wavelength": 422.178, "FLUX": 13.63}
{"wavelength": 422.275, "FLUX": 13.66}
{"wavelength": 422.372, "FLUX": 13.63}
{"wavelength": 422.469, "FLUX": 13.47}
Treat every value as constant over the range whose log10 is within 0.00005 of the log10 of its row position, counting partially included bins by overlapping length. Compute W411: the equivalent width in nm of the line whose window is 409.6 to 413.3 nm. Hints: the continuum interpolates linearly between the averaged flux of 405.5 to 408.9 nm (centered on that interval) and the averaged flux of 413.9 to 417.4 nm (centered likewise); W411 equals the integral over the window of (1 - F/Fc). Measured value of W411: -0.20 nm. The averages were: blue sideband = 14.4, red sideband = 13.7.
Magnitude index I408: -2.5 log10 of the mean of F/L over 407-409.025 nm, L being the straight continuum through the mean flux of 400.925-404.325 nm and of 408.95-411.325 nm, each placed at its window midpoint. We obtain 0.056 mag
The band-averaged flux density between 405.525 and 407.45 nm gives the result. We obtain 14.6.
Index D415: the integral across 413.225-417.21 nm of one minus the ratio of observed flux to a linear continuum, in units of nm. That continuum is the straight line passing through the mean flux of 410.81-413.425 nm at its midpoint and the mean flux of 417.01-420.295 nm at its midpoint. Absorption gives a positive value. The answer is 0.14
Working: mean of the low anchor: 14.7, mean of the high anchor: 14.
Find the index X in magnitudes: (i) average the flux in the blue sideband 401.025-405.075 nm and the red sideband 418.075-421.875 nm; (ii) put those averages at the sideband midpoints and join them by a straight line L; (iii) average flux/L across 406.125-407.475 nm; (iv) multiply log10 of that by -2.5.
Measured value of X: 0.02 mag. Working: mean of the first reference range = 15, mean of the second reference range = 13.6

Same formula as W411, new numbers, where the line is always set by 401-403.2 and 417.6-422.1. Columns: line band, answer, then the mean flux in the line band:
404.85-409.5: -0.09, 14.7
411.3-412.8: -0.08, 14.9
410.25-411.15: -0.03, 14.8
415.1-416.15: 0.00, 14.1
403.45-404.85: -0.10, 15.5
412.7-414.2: -0.05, 14.6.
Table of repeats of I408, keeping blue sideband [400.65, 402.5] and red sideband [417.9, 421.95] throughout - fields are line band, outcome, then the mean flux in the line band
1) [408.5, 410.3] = -0.09 mag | 15.3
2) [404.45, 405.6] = -0.08 mag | 15.4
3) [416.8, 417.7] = 0.03 mag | 13.5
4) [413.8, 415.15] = 0.03 mag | 13.6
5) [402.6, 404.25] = -0.06 mag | 15.2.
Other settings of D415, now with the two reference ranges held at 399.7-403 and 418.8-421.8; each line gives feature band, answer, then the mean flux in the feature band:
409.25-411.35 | -0.14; 15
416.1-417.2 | 0.00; 13.7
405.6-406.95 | -0.04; 14.8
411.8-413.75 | -0.10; 14.6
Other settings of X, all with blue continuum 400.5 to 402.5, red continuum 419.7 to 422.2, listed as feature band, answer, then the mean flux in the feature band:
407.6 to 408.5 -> 0.02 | 13.8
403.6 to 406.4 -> -0.08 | 15.3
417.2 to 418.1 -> -0.09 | 14.5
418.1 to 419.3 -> -0.08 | 14.4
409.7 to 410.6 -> -0.09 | 15.2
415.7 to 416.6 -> -0.03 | 13.9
